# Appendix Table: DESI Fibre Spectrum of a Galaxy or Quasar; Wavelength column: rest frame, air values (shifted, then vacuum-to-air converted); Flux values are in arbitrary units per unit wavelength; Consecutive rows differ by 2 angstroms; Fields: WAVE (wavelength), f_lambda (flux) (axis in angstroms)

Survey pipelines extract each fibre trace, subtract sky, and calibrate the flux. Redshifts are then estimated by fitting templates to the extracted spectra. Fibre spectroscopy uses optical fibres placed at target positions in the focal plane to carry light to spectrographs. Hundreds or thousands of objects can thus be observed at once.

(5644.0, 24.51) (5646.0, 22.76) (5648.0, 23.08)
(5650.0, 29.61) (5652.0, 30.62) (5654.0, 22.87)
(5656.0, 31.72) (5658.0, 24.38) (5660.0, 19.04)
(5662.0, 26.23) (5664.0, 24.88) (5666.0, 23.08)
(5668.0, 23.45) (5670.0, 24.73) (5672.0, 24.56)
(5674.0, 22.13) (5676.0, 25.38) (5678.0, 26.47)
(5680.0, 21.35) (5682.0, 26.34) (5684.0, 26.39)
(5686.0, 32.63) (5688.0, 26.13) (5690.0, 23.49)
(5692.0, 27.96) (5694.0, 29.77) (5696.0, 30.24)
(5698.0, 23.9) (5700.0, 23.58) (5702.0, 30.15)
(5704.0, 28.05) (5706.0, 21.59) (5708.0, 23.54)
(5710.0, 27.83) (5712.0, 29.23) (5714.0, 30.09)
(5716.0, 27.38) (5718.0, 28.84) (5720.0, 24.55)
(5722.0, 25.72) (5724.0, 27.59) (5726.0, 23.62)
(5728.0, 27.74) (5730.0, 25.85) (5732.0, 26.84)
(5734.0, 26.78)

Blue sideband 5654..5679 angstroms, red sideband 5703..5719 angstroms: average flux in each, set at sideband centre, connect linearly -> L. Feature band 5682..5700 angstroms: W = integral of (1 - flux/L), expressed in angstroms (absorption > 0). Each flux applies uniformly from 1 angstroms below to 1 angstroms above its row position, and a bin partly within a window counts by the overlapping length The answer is -0.9 angstroms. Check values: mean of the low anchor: 24.6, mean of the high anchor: 27.1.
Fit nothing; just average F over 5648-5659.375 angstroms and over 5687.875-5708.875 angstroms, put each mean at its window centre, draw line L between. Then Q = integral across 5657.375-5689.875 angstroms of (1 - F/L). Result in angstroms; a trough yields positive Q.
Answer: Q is 2.3 angstroms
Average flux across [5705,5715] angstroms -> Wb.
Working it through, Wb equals 26.5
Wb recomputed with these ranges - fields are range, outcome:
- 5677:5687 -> 26.6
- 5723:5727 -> 25.6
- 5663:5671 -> 24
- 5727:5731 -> 26.8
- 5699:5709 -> 25.4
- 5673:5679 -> 24.7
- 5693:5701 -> 26.9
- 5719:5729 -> 25.8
